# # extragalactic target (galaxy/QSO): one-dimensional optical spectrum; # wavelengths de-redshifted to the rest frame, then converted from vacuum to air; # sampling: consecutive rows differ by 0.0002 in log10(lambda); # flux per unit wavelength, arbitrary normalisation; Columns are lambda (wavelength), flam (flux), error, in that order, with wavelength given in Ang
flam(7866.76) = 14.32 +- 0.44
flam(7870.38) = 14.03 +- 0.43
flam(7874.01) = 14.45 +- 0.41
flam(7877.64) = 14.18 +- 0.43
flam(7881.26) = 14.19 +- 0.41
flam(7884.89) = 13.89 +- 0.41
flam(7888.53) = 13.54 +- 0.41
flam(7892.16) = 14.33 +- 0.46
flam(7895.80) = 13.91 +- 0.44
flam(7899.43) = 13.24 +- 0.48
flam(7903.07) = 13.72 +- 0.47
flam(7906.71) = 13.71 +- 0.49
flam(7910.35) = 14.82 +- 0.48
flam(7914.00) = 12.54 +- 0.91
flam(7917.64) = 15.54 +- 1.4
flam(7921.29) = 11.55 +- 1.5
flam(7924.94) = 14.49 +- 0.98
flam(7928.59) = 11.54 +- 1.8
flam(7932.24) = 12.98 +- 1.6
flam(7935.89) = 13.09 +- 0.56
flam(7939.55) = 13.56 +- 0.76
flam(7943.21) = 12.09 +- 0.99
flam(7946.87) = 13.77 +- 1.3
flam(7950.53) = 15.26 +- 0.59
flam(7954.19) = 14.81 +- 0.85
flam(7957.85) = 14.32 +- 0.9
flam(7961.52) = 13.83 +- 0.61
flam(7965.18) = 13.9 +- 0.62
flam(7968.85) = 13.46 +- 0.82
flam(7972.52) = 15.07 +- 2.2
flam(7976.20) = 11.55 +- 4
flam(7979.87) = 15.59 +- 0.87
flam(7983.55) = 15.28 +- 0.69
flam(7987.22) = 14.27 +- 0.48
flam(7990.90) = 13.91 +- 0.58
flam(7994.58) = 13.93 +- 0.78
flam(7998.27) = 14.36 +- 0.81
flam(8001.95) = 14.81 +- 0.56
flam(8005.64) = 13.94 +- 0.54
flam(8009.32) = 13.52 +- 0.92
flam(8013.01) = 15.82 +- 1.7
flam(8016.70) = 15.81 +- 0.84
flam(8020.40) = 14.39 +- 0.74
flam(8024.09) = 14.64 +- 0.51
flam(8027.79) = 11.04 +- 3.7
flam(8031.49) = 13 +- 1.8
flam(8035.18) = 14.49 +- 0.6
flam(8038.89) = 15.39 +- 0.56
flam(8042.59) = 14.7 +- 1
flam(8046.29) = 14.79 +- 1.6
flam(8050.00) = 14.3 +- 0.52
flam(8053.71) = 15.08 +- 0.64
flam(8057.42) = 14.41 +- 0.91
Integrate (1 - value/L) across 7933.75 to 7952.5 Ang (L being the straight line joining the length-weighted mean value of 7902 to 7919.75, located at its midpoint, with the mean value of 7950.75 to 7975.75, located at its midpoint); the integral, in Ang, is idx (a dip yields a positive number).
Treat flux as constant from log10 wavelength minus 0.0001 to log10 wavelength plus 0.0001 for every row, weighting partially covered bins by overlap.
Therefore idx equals 0.74 Ang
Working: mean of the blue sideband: 14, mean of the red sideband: 14.1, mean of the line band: 13.6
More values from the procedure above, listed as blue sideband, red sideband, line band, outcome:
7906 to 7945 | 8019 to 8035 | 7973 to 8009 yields -2.32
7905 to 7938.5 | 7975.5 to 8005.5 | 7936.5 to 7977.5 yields 0.15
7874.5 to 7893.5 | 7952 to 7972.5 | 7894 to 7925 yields 0.90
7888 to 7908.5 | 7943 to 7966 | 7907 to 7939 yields 1.33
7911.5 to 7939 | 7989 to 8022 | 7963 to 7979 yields 0.34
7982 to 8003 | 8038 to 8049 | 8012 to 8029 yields 0.31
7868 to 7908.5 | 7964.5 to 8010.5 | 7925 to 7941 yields 1.21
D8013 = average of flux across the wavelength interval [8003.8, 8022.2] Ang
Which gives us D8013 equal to 14.7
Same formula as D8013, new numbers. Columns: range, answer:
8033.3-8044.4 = 14.9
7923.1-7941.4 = 13.1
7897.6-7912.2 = 13.9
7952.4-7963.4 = 14.3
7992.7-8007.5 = 14.3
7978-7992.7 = 14.8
